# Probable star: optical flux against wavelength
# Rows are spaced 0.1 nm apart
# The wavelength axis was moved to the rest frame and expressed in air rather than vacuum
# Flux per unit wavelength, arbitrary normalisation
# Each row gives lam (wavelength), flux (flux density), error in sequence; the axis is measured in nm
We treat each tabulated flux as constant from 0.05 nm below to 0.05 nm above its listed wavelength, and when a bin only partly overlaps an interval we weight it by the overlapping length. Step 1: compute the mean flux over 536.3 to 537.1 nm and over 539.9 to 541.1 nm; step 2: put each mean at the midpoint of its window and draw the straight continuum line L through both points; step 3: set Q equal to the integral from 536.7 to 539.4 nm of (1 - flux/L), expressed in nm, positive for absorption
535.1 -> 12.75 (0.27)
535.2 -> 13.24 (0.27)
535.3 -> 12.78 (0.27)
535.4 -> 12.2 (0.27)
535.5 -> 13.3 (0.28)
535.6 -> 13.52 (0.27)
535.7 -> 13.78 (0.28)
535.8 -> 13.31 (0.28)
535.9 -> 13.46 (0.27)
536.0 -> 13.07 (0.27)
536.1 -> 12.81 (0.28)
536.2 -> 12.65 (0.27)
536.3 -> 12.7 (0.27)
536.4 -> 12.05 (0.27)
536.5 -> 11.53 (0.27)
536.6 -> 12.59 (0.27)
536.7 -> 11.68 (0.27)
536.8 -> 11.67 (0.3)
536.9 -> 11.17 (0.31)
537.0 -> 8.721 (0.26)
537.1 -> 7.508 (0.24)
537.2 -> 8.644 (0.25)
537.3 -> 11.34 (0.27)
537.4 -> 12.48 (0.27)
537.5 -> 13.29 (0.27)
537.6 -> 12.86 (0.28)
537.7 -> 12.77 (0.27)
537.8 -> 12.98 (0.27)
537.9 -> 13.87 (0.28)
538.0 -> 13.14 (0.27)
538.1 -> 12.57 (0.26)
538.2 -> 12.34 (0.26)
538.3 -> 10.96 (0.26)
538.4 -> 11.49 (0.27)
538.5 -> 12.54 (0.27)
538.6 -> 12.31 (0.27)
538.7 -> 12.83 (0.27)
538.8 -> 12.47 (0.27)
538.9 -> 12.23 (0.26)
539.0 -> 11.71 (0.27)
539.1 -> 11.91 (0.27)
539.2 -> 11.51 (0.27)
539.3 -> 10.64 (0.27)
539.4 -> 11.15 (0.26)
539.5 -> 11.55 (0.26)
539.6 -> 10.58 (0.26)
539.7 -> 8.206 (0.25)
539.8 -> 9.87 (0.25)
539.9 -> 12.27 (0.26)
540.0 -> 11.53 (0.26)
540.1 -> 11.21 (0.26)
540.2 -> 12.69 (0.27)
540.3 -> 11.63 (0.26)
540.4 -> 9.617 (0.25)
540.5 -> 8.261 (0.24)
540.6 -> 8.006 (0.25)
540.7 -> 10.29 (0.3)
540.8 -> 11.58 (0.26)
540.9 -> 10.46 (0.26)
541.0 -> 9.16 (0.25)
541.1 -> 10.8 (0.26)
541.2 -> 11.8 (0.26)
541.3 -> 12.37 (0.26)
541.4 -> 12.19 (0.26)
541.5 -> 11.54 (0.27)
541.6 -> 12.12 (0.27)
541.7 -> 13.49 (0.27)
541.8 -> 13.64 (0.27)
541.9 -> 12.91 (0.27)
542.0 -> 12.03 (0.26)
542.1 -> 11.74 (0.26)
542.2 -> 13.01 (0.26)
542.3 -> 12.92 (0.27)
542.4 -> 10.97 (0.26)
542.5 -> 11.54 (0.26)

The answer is -0.202 nm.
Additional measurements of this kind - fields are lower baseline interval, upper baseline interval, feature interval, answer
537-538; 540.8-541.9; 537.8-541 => 0.110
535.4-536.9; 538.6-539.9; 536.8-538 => 0.058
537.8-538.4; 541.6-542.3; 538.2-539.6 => 0.089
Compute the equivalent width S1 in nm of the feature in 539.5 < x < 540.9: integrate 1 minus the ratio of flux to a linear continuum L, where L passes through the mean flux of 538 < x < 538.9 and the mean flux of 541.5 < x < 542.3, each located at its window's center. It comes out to 0.22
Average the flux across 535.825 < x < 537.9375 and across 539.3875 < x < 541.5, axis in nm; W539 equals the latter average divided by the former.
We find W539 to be 0.90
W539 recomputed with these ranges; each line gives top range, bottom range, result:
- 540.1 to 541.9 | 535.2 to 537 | 0.90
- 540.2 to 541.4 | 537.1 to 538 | 0.87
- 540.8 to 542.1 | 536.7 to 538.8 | 1.01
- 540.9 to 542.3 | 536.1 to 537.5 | 1.07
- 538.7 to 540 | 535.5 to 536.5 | 0.87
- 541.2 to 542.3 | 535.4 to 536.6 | 0.97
